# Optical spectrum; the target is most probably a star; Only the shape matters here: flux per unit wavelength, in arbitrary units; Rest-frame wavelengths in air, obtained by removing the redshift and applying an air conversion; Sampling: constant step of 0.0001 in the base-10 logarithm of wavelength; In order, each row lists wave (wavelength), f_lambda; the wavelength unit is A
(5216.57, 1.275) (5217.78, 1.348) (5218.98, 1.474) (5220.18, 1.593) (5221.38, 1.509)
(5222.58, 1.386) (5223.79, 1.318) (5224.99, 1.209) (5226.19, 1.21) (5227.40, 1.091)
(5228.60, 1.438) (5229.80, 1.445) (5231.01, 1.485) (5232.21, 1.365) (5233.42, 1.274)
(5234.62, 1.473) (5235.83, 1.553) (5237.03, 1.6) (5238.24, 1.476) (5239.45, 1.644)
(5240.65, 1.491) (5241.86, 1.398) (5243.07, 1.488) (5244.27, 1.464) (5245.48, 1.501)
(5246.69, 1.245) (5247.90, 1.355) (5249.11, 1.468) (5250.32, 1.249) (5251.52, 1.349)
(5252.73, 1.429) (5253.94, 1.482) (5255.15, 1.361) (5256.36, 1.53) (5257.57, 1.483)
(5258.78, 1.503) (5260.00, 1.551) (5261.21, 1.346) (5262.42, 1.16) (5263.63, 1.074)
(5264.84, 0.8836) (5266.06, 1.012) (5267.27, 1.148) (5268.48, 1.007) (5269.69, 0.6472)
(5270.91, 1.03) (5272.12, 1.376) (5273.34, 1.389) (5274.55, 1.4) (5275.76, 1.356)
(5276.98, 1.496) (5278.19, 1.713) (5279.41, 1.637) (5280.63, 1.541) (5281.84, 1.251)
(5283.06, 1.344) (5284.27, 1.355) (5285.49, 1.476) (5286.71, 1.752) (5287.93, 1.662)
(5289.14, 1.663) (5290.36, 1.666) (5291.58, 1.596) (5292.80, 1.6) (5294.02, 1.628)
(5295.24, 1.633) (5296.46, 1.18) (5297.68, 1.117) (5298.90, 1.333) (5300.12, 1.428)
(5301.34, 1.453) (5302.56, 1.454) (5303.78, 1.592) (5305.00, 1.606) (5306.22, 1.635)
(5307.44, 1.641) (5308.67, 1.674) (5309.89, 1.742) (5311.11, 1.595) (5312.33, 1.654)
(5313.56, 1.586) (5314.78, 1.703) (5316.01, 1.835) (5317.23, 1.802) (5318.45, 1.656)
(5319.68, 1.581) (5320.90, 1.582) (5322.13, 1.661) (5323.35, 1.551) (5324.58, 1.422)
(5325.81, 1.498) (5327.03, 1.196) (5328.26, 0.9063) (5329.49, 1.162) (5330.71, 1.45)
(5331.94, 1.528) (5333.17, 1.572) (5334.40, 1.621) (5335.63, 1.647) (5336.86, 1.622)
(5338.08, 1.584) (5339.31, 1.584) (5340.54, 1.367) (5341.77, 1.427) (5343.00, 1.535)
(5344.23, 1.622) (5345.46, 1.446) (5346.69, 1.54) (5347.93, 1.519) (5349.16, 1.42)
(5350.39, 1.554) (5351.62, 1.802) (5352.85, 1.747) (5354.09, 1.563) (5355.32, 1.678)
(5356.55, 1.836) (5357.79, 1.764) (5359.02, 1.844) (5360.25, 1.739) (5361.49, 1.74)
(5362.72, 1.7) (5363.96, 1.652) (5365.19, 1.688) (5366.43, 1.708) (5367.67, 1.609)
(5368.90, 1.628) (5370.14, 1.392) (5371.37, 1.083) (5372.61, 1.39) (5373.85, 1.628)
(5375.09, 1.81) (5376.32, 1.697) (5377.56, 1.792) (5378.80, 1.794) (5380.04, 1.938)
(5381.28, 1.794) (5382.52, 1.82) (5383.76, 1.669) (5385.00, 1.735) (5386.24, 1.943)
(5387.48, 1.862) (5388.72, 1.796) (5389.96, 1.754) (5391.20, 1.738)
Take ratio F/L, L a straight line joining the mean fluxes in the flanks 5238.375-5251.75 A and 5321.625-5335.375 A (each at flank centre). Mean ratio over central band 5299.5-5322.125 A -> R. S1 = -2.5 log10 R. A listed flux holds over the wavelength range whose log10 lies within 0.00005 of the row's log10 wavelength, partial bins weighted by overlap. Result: -0.15 mag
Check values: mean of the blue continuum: 1.43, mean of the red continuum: 1.42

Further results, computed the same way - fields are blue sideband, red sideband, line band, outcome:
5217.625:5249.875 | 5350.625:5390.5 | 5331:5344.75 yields 0.06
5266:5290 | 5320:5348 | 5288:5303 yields -0.06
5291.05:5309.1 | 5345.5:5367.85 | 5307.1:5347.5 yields 0.02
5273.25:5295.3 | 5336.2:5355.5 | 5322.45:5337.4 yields 0.09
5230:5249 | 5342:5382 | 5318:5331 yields 0.12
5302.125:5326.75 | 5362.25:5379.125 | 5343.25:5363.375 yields -0.03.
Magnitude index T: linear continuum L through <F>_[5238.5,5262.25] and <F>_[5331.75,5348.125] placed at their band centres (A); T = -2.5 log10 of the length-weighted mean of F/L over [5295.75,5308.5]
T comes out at 0.033 mag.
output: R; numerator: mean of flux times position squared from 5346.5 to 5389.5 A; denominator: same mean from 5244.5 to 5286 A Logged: 1.32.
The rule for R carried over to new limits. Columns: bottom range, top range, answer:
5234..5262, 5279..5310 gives 1.07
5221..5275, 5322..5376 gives 1.21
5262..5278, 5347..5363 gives 1.49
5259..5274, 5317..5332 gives 1.29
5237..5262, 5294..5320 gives 1.11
